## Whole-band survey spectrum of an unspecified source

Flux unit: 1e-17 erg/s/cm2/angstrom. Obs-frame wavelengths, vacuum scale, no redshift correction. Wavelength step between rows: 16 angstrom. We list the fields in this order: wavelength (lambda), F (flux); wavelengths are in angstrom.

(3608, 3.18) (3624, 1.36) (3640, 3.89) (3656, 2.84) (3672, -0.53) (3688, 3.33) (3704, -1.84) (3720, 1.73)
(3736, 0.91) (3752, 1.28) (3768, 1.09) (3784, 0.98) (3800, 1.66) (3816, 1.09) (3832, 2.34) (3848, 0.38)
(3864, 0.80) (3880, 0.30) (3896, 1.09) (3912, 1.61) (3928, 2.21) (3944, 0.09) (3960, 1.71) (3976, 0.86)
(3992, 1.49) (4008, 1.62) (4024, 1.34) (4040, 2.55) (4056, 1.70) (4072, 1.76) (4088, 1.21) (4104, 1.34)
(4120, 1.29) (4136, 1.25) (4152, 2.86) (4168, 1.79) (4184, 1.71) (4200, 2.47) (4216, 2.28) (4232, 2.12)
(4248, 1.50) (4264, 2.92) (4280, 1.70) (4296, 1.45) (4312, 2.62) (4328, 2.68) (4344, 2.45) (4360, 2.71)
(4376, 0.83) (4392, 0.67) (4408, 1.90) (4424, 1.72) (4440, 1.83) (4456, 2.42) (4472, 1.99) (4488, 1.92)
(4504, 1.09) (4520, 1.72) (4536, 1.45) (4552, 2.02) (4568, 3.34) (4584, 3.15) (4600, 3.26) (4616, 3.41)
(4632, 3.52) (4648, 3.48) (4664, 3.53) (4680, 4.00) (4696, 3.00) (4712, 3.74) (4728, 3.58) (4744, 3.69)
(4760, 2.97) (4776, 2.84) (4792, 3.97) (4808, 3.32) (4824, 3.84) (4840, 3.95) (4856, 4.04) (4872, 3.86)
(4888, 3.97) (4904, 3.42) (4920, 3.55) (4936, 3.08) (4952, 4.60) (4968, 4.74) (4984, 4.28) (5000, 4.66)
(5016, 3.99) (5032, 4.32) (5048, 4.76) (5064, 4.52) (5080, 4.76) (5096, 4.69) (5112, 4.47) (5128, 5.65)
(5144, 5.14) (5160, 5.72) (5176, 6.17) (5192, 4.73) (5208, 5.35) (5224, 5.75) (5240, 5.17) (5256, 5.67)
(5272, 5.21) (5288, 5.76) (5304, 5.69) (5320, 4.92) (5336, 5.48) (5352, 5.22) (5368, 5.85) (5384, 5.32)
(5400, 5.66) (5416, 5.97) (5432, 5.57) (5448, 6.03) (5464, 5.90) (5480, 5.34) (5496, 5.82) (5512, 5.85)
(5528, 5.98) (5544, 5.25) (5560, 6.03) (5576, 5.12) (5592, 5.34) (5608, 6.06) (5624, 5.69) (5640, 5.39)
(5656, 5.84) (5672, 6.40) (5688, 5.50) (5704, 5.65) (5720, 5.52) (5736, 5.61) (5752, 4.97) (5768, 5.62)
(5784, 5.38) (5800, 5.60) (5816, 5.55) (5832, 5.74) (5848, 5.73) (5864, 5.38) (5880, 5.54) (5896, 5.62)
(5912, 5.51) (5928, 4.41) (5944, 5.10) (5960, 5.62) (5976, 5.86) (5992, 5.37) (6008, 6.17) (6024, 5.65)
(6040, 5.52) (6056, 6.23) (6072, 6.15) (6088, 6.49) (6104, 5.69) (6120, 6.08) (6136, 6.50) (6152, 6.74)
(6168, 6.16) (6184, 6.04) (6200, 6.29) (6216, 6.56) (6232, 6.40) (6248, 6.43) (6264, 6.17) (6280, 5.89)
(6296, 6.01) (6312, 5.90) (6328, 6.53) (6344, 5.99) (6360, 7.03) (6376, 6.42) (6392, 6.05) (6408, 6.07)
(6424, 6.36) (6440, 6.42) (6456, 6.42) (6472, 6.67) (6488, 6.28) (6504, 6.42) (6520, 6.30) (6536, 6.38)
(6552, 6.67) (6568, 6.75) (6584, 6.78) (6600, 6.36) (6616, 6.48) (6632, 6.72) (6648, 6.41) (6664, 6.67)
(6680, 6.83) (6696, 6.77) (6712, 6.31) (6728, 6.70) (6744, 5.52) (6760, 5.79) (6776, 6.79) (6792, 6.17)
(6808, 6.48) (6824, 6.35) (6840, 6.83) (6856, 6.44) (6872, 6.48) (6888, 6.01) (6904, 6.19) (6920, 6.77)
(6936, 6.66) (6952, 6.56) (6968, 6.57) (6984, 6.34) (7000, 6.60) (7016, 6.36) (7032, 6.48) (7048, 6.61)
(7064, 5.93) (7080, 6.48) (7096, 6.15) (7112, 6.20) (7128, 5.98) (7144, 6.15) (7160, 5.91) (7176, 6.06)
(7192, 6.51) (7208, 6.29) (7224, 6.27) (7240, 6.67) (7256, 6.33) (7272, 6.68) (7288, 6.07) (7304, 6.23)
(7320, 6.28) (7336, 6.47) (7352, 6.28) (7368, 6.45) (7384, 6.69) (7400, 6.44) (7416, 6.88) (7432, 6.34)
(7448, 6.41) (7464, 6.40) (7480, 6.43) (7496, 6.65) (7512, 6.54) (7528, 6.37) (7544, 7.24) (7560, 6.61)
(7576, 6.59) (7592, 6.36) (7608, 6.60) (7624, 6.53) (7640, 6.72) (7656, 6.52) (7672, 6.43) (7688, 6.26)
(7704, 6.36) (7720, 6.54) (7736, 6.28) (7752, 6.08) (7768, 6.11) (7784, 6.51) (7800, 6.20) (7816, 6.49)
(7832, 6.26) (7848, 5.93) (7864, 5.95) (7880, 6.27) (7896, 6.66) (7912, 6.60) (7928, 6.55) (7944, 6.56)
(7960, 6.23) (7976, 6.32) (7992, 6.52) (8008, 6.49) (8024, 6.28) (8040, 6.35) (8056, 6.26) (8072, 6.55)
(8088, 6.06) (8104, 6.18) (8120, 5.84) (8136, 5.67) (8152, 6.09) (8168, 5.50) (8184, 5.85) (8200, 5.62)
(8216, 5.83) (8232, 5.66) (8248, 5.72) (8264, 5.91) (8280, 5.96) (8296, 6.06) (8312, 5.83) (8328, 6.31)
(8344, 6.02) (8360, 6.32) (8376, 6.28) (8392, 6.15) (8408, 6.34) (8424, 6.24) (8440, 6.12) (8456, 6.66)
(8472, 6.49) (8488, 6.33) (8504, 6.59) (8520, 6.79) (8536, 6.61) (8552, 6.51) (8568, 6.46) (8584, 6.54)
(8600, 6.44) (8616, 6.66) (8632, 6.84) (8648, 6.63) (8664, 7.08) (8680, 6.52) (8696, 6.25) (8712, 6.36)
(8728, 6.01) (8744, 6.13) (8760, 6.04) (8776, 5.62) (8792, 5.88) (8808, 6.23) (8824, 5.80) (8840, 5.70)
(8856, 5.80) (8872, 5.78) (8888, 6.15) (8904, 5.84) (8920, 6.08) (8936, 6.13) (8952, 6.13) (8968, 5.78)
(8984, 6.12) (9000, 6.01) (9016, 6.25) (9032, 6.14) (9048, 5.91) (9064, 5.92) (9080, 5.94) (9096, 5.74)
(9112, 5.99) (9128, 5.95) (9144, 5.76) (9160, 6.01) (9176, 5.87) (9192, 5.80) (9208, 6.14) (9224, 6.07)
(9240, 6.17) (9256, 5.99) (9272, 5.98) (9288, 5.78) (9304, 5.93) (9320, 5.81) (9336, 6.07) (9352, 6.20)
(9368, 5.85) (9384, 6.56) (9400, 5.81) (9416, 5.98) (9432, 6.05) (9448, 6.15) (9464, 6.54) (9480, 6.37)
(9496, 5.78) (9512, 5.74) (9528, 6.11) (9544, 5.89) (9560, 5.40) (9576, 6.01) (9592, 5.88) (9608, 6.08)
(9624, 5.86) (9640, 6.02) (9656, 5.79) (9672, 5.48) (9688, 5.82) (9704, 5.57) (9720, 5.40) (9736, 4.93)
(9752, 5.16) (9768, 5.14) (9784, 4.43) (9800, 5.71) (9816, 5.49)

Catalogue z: 0.145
